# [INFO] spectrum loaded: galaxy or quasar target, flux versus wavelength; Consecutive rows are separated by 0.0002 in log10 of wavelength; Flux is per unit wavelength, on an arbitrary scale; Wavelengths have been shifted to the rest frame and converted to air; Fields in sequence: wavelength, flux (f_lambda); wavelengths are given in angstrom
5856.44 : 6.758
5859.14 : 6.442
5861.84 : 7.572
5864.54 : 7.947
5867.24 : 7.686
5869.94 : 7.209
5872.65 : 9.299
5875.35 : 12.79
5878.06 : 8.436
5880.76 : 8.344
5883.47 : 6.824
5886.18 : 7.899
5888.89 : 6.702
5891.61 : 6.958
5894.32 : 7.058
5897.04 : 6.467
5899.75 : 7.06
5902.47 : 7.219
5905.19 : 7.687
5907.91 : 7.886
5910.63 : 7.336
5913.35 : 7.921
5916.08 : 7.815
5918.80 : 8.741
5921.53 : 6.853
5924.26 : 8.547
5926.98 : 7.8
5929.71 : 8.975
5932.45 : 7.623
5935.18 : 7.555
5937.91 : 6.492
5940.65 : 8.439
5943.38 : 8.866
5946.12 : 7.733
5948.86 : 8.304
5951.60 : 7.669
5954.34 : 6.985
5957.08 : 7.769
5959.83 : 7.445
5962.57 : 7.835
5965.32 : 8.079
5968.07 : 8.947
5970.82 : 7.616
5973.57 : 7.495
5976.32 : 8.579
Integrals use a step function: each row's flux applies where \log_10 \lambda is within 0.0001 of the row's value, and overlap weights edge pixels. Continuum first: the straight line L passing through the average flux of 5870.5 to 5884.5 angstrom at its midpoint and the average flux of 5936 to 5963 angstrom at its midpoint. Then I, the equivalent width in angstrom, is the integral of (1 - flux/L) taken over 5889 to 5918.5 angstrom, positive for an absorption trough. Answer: 4.2 angstrom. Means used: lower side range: 9.08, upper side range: 7.75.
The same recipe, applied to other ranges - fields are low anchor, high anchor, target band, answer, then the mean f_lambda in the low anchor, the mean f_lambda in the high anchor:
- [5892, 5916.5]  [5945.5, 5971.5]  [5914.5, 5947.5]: -1.6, 7.35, 7.85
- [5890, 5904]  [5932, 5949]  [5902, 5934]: -2.2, 6.95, 7.84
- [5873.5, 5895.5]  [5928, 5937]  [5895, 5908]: 1.4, 8.16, 7.96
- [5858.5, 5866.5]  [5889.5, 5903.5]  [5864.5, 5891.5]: -4.0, 7.43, 6.93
